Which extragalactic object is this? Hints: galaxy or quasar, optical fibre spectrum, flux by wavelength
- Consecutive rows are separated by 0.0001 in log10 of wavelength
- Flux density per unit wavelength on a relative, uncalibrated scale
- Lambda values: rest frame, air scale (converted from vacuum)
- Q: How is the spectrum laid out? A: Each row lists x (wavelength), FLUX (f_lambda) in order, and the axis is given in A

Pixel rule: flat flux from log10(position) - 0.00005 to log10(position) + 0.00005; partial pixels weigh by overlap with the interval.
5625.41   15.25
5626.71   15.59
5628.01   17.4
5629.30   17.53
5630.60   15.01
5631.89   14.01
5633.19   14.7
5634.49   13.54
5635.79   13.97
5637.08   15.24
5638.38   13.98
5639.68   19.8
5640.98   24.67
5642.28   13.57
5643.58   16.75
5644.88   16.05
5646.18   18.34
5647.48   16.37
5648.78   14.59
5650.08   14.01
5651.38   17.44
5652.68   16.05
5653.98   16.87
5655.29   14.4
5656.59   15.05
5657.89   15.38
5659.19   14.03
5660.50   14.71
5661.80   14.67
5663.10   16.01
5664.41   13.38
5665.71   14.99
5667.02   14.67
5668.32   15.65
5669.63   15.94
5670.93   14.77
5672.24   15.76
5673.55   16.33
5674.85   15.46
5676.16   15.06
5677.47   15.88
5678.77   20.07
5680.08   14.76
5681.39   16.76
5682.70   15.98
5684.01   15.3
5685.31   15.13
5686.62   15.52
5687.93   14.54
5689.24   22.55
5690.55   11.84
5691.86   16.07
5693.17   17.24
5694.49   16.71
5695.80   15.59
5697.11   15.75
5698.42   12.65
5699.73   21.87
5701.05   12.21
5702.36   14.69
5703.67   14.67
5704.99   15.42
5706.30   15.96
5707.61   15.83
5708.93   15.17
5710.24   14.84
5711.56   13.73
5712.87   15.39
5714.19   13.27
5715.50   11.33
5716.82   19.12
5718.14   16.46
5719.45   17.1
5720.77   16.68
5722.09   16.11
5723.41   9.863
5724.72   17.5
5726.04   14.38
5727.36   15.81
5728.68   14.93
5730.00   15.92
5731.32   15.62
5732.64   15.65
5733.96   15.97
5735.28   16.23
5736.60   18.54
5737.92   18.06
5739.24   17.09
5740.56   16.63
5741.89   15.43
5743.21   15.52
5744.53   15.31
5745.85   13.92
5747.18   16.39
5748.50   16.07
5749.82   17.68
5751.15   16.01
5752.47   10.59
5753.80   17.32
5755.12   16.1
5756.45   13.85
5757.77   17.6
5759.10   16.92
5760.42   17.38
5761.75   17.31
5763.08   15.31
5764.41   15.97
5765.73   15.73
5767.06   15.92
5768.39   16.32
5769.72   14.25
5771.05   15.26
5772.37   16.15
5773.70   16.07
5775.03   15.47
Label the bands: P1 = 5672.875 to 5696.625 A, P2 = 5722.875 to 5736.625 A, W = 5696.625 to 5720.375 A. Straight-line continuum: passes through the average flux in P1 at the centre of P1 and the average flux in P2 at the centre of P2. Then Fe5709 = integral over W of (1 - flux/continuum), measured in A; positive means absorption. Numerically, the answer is 0.67 A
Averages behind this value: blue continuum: 16.2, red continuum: 15.4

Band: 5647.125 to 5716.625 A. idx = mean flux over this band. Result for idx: 15.5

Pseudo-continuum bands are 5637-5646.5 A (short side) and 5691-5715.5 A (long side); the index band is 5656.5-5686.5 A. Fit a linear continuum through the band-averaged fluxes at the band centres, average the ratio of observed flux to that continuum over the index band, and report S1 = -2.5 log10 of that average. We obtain 0.058 mag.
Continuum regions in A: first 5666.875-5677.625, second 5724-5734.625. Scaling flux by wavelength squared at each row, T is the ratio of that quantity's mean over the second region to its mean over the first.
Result 1.03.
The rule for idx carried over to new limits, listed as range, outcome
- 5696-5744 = 15.6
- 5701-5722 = 15.2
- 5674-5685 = 16.1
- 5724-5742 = 16.3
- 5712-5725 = 15.2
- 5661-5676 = 15.2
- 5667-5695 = 16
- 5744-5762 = 15.9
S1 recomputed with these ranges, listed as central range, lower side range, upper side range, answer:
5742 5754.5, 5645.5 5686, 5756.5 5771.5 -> 0.040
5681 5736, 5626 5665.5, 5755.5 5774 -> 0.023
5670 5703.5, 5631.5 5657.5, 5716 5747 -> 0.004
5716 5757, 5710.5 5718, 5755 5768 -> -0.031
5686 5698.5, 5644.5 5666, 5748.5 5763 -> -0.023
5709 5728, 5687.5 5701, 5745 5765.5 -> 0.071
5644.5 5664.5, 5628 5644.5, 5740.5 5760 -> 0.037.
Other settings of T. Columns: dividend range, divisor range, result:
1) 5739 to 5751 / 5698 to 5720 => 1.06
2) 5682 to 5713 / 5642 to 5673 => 1.03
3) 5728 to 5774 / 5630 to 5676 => 1.06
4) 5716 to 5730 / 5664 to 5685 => 1.02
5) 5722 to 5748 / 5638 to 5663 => 1.00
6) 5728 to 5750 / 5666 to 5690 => 1.03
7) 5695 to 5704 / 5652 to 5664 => 1.03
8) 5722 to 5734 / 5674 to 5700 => 0.95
